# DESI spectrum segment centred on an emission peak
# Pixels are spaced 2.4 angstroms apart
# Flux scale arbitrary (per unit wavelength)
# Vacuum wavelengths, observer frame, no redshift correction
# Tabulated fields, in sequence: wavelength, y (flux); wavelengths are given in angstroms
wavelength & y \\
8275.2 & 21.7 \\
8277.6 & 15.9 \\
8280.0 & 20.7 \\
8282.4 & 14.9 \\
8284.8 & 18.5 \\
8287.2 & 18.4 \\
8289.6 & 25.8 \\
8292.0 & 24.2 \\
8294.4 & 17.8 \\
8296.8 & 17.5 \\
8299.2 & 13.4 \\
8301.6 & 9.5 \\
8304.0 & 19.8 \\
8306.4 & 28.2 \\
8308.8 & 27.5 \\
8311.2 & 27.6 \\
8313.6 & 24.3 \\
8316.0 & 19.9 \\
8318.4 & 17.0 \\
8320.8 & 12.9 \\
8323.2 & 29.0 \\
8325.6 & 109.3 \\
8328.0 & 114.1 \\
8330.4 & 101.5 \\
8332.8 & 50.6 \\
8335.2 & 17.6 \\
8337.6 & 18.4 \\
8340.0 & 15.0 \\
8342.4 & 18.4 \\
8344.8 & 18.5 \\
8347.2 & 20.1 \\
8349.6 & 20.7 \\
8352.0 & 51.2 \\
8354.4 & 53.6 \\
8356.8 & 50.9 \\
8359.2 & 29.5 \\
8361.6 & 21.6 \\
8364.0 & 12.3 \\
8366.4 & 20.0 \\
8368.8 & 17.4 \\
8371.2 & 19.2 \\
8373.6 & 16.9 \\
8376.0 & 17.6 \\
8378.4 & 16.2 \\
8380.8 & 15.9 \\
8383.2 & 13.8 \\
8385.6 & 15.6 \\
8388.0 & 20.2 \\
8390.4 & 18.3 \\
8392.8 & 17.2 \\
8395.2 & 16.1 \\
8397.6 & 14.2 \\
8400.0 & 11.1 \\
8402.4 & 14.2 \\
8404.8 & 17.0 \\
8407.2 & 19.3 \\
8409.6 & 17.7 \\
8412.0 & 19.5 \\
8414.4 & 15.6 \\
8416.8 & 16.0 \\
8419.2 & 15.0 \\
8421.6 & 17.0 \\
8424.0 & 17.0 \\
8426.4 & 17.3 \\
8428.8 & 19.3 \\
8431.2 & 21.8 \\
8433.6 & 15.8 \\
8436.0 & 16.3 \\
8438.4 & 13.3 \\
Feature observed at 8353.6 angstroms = [N II]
